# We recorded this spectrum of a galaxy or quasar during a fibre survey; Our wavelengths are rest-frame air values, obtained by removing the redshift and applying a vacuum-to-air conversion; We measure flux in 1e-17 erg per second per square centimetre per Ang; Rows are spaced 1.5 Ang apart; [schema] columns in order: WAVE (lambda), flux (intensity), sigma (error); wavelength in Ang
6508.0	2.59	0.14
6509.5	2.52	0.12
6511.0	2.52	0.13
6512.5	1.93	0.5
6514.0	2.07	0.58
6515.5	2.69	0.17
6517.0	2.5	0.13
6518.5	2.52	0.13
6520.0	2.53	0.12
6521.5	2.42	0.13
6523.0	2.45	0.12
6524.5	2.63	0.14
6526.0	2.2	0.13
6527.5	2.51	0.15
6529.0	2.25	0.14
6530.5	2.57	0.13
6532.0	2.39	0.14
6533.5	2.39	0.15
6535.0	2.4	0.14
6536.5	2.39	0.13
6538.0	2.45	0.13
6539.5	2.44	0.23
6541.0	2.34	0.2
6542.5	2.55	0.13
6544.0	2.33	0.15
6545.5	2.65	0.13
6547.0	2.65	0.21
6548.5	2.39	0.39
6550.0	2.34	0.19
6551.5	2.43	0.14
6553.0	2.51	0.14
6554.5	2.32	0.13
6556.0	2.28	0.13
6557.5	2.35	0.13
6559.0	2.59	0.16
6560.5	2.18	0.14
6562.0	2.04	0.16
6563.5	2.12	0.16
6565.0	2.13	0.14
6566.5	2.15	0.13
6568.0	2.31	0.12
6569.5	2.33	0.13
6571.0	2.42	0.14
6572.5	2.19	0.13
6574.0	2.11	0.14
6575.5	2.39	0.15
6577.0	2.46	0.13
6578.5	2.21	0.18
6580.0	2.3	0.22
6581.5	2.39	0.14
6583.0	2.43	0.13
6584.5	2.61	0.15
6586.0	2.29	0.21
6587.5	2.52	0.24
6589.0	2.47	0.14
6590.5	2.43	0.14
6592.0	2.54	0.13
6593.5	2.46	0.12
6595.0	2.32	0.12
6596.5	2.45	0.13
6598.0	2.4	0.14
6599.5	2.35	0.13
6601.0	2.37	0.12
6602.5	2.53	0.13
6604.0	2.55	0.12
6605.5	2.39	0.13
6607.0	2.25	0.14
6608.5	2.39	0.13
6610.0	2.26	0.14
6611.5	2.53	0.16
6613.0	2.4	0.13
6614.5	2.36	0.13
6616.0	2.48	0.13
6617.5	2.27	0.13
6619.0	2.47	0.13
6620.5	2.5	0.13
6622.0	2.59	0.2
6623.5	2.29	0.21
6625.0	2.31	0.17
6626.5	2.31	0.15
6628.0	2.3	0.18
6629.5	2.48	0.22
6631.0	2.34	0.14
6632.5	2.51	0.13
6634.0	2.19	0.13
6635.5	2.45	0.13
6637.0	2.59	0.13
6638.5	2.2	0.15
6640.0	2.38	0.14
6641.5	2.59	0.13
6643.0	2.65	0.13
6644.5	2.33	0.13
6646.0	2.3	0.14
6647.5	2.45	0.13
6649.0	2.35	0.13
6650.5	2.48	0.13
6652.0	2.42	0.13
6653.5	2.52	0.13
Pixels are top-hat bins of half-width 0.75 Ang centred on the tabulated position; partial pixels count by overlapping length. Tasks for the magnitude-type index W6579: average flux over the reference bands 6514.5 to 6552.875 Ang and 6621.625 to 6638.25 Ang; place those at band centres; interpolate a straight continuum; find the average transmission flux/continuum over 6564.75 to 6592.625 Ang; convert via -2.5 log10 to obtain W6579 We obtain 0.03 mag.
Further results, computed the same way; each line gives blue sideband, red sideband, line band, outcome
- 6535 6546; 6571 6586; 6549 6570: 0.047 mag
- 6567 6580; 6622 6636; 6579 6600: -0.049 mag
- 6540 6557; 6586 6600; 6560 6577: 0.096 mag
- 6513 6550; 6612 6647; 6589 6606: -0.009 mag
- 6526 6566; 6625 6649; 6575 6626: -0.008 mag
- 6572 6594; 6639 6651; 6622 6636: 0.027 mag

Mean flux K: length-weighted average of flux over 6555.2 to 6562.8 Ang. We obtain 2.29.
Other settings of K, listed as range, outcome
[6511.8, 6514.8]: 2.01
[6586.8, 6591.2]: 2.47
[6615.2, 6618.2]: 2.38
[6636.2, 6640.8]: 2.39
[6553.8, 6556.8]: 2.3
